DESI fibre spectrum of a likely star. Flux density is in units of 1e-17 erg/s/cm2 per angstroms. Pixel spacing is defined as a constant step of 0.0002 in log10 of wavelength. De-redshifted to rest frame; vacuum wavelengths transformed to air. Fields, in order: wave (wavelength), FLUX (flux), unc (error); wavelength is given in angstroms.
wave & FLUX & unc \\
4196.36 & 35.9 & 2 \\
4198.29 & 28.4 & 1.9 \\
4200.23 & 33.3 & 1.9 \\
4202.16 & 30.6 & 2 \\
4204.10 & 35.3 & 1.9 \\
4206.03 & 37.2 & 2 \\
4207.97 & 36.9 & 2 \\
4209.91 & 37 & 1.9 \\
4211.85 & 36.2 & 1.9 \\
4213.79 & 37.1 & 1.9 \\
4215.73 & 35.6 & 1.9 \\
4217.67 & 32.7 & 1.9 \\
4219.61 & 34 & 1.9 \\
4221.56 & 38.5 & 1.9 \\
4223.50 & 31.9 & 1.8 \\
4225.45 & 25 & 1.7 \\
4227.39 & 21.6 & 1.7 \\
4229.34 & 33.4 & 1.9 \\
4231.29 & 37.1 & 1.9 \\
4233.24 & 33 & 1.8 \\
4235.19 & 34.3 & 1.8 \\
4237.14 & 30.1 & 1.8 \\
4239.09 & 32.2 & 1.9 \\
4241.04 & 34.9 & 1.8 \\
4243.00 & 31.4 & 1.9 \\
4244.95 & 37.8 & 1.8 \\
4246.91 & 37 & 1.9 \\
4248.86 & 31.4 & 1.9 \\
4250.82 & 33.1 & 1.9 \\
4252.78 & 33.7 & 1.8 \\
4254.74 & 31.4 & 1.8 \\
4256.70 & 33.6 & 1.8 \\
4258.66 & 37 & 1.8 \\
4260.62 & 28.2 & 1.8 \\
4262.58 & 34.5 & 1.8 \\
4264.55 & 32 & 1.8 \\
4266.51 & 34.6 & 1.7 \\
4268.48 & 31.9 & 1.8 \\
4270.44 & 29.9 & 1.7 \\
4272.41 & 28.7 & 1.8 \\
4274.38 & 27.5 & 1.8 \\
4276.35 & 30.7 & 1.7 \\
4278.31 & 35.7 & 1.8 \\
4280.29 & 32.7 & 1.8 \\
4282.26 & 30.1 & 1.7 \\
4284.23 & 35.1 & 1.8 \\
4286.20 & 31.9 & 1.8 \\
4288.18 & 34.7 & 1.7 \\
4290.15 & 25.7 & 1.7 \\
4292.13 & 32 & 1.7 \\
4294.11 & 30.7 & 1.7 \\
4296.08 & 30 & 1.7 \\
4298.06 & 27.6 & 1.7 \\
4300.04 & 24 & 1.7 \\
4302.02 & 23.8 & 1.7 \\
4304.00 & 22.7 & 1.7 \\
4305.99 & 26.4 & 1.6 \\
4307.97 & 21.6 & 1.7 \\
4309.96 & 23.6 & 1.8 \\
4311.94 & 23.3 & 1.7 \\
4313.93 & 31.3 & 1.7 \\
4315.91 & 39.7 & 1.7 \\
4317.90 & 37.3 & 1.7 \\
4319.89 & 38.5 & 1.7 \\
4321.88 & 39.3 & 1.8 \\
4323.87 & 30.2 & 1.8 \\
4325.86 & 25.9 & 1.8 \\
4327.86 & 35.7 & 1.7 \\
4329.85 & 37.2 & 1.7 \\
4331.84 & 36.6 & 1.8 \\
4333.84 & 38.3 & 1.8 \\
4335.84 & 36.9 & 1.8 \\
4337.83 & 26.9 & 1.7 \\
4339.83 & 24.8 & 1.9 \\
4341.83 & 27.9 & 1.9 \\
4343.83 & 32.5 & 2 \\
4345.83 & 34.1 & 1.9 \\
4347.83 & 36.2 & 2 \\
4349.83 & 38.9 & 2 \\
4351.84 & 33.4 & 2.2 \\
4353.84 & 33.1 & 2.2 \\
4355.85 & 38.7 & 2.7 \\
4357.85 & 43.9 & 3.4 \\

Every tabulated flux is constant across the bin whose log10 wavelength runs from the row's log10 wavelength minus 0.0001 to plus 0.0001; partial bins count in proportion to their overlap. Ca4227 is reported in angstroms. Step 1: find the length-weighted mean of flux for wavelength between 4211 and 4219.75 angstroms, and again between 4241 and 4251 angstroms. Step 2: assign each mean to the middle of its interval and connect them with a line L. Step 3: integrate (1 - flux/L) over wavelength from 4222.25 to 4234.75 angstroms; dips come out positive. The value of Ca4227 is 1.48 angstroms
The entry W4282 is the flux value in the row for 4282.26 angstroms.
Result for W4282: 30.1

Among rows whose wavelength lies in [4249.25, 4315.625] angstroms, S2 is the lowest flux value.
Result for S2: 21.6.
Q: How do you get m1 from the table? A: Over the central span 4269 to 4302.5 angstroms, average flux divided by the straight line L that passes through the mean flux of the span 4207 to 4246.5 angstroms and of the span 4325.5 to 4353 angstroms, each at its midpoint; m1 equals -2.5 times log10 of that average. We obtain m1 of 0.11 mag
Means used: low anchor 33.6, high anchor 33.4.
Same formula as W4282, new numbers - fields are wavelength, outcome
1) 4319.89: 38.5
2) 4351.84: 33.4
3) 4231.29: 37.1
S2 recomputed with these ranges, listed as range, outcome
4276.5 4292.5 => 25.7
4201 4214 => 30.6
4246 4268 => 28.2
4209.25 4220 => 32.7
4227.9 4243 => 30.1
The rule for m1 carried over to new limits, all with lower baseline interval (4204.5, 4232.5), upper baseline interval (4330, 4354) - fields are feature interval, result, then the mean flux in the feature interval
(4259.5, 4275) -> 0.09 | 31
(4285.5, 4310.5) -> 0.23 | 27.3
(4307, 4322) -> 0.07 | 31.4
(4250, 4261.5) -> 0.03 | 32.9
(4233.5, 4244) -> 0.04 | 32.6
